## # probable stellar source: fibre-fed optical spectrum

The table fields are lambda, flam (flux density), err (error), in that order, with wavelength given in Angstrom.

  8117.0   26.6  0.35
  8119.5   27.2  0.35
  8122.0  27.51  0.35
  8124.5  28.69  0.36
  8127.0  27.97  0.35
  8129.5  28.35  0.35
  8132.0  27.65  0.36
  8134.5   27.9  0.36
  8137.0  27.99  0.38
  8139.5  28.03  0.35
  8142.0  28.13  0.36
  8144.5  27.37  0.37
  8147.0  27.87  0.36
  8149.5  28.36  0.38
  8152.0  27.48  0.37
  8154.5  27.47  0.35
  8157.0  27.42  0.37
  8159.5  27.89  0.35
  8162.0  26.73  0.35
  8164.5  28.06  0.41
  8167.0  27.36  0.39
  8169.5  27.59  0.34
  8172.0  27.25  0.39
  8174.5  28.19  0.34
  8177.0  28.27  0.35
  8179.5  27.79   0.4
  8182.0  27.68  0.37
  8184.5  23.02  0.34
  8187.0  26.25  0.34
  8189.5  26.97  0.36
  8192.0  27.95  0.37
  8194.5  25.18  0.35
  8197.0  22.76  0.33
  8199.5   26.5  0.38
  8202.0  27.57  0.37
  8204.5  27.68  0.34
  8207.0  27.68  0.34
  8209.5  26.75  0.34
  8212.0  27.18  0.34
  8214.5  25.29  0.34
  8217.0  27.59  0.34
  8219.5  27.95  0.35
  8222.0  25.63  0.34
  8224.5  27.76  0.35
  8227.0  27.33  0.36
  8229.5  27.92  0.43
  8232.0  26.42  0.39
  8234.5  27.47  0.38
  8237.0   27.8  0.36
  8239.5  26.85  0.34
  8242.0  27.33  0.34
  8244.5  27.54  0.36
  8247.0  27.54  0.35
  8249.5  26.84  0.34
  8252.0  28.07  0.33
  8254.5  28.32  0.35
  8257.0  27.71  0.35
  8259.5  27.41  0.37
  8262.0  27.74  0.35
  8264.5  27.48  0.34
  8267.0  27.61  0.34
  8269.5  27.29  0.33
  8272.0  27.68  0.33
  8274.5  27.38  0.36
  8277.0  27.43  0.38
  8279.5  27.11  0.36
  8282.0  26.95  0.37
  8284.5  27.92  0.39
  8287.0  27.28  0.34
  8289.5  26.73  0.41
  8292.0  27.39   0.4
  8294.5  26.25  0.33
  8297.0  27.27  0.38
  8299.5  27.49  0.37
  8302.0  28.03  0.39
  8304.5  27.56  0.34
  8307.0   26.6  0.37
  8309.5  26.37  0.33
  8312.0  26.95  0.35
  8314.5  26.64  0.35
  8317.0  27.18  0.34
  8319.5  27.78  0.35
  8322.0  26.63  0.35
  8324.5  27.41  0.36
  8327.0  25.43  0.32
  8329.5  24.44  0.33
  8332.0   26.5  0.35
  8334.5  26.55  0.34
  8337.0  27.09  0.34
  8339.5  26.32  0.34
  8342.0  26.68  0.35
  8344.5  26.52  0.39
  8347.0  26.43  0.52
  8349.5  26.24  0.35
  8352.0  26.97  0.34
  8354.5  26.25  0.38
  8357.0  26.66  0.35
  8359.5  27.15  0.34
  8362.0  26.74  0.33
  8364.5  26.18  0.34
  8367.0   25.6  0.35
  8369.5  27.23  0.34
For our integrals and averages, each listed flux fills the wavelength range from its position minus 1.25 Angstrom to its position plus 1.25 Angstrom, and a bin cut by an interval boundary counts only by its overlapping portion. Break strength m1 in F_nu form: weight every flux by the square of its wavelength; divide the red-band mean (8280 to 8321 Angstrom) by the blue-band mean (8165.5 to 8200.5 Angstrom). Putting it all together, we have 1.05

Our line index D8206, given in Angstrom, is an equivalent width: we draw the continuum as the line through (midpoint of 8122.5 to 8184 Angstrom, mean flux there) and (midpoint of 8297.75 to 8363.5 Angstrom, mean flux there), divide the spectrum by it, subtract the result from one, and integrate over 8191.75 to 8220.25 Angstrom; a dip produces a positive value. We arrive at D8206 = 0.9 Angstrom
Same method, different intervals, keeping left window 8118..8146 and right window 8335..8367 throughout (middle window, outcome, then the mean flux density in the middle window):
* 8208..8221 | 0.2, 26.9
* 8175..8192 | 0.5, 26.8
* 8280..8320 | -0.4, 27.1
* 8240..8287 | -0.7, 27.5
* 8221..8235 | 0.1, 27.1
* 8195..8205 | 0.6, 25.9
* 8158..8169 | 0.1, 27.5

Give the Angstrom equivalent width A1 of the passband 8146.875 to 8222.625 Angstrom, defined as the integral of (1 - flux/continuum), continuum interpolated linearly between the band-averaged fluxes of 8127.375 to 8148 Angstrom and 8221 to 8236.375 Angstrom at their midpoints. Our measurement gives 1.4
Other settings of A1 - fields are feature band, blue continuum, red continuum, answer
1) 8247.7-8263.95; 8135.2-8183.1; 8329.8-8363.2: -0.32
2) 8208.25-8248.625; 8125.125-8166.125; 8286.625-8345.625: 0.24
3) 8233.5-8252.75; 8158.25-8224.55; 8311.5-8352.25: -0.46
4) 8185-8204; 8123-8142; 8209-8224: 0.71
